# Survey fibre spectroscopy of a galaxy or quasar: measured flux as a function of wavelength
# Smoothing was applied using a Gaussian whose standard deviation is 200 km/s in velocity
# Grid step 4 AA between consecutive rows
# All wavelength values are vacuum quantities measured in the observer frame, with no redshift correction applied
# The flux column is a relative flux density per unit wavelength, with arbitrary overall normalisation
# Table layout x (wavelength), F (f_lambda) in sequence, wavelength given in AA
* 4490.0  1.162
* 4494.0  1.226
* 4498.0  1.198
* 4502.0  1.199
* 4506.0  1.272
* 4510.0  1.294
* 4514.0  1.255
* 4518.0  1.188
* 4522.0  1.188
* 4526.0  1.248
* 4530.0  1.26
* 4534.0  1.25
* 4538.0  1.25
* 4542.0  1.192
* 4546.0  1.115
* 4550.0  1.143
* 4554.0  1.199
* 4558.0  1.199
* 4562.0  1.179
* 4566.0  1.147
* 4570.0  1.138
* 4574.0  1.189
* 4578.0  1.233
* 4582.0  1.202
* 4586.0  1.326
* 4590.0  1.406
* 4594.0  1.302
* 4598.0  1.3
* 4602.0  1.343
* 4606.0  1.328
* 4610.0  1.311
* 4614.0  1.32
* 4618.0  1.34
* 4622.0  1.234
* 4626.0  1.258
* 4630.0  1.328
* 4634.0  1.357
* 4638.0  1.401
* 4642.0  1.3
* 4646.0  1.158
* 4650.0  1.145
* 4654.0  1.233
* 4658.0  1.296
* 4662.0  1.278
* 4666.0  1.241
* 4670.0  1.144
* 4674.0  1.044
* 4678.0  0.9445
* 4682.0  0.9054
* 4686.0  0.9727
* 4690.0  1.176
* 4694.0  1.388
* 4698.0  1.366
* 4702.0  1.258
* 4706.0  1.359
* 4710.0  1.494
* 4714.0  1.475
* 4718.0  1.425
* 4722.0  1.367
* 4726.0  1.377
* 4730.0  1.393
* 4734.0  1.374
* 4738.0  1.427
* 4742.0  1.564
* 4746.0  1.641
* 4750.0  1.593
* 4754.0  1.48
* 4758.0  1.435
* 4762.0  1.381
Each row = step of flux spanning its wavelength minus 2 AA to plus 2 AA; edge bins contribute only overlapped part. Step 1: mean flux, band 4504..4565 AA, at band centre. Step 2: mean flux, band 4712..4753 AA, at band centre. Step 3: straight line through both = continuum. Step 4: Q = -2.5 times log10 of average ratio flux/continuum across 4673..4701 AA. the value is 0.25 mag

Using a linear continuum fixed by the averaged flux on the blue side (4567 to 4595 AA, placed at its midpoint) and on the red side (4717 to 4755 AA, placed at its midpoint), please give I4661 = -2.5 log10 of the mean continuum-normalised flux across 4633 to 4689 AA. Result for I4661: 0.16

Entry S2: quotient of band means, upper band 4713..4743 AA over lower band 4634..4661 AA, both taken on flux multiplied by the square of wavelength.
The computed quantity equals 1.16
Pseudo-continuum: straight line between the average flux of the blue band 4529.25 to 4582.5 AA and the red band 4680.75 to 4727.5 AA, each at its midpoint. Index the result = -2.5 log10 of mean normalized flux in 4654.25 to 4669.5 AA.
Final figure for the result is 0.01 mag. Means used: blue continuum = 1.19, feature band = 1.25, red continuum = 1.3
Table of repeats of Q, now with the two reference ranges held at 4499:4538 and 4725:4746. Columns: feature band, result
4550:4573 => 0.097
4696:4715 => 0.027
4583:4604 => -0.014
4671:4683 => 0.377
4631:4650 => 0.056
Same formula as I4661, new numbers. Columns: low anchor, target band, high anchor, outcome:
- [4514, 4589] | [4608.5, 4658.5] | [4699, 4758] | 0.03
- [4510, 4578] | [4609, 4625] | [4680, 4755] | -0.02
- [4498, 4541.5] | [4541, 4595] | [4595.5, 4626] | 0.06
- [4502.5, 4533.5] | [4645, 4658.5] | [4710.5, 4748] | 0.15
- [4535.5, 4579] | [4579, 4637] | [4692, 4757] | -0.05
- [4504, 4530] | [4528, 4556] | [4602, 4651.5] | 0.05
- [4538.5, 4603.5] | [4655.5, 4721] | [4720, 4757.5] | 0.13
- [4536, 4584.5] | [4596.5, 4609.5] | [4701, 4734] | -0.07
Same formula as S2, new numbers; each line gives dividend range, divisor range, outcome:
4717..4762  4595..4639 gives 1.17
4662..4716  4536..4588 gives 1.08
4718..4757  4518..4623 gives 1.27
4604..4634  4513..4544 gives 1.11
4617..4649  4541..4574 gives 1.15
